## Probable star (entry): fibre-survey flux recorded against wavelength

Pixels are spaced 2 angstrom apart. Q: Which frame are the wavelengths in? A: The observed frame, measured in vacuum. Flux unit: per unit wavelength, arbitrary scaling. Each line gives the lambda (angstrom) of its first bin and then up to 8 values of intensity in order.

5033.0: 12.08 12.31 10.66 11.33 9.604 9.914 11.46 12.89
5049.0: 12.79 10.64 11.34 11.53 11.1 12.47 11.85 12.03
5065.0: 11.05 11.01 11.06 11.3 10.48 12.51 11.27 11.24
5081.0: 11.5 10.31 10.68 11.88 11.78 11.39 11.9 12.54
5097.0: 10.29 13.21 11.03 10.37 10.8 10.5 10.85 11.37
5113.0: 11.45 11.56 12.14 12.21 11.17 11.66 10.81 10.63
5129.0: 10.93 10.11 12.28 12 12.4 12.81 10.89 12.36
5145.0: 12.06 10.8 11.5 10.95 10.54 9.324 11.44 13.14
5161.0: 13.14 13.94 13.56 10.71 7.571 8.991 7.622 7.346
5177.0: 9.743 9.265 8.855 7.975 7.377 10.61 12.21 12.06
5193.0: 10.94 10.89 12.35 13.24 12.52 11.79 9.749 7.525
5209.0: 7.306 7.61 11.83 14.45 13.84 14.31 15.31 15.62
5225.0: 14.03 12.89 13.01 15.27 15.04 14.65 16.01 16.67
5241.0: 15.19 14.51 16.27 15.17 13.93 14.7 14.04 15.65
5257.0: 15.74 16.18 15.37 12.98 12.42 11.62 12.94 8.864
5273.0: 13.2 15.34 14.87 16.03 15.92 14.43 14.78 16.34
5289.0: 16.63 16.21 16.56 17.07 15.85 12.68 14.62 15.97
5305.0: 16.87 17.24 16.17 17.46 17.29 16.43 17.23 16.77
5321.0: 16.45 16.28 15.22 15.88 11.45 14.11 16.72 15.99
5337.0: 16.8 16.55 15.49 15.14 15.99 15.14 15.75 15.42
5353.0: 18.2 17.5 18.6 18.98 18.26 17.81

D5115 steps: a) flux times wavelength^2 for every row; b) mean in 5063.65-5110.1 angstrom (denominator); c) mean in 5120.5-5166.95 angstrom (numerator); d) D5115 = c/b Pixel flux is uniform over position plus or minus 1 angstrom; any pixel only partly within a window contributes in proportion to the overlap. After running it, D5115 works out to 1.1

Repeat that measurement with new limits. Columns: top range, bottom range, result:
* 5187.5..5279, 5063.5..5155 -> 1.23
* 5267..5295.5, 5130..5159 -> 1.36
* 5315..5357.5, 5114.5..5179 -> 1.55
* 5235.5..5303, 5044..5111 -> 1.40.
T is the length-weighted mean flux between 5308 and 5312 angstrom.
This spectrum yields 16.8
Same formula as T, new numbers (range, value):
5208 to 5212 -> 7.46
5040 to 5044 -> 9.76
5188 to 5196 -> 11.5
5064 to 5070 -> 11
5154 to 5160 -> 11.3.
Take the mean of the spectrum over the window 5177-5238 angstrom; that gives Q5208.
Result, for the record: 11.9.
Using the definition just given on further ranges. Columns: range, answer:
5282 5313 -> 16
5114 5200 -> 11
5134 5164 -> 11.8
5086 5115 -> 11.4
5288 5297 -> 16.5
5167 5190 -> 8.95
